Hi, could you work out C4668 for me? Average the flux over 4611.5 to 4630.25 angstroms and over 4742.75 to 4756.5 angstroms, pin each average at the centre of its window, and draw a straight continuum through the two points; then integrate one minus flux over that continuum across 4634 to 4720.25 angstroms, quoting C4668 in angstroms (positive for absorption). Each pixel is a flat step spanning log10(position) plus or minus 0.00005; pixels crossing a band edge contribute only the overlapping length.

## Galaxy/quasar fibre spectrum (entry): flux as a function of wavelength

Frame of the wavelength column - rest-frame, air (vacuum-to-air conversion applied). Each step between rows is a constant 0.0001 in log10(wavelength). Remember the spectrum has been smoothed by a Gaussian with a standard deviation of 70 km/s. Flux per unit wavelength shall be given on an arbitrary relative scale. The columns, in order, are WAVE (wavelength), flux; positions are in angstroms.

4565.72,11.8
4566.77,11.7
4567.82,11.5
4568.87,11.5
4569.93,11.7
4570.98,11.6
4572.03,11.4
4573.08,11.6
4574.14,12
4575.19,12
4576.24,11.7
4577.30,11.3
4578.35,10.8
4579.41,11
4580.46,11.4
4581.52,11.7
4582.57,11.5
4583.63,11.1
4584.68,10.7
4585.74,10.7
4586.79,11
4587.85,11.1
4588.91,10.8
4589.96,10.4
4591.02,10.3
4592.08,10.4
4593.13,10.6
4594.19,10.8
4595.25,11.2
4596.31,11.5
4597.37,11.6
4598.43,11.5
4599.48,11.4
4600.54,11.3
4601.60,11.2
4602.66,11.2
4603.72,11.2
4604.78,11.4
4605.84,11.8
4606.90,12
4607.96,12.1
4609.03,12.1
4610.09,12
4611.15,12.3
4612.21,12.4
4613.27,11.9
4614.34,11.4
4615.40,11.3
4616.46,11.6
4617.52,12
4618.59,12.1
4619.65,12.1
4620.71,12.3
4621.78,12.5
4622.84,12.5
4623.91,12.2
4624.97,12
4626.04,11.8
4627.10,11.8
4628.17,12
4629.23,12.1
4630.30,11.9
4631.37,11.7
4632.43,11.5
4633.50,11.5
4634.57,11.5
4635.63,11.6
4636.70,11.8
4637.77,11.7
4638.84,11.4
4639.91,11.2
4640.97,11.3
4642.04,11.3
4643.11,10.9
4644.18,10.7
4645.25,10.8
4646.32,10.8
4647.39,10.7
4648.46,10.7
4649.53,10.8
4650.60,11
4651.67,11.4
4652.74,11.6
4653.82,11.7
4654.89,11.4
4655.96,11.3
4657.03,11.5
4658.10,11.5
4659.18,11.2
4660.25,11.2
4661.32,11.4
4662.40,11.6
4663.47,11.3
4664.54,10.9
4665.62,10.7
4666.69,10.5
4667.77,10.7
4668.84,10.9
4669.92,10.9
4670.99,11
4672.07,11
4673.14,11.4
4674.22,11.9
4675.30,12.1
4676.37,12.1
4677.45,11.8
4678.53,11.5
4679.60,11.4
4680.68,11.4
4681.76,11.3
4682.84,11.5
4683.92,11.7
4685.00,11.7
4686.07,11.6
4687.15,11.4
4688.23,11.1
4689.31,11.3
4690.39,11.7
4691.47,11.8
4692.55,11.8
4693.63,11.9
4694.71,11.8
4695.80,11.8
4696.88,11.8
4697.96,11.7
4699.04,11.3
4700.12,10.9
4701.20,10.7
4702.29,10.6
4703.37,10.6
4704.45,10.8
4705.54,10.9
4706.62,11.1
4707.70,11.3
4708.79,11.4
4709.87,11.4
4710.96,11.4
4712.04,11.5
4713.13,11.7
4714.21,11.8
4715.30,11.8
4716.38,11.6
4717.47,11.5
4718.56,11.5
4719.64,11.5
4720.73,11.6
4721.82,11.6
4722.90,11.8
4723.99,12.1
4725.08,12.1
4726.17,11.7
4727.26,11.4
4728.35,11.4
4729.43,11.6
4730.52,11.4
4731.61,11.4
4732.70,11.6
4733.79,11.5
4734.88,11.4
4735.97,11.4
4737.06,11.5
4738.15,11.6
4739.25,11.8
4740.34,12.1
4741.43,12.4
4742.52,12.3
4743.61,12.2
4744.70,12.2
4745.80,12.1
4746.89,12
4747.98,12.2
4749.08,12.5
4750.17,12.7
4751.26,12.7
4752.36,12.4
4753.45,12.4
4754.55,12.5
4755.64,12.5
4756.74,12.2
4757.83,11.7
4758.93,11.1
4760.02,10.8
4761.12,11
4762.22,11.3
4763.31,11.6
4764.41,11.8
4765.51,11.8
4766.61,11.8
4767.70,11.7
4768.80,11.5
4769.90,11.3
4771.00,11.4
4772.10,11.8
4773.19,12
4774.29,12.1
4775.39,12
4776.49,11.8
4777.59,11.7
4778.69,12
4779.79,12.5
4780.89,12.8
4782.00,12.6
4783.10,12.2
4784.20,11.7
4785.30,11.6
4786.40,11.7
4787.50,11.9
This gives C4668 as 5.84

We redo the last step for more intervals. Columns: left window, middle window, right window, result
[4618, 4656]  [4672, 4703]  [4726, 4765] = 0.44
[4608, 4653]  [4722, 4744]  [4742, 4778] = 0.23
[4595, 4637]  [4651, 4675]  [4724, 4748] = 1.12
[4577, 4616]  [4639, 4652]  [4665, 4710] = 0.40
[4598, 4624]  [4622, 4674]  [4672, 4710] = 1.34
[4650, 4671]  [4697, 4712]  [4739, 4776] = 0.54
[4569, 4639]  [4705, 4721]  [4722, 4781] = 0.42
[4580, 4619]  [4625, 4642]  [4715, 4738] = -0.33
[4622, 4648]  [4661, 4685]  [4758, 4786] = 0.56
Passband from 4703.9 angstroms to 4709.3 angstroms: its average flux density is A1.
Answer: 11.1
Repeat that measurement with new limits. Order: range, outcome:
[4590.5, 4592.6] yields 10.3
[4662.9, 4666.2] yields 11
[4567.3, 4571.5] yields 11.6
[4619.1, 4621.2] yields 12.2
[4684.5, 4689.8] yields 11.4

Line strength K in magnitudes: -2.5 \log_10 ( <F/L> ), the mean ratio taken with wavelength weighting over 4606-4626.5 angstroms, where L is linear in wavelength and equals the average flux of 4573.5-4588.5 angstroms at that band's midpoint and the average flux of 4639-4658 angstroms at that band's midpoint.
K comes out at -0.08 mag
